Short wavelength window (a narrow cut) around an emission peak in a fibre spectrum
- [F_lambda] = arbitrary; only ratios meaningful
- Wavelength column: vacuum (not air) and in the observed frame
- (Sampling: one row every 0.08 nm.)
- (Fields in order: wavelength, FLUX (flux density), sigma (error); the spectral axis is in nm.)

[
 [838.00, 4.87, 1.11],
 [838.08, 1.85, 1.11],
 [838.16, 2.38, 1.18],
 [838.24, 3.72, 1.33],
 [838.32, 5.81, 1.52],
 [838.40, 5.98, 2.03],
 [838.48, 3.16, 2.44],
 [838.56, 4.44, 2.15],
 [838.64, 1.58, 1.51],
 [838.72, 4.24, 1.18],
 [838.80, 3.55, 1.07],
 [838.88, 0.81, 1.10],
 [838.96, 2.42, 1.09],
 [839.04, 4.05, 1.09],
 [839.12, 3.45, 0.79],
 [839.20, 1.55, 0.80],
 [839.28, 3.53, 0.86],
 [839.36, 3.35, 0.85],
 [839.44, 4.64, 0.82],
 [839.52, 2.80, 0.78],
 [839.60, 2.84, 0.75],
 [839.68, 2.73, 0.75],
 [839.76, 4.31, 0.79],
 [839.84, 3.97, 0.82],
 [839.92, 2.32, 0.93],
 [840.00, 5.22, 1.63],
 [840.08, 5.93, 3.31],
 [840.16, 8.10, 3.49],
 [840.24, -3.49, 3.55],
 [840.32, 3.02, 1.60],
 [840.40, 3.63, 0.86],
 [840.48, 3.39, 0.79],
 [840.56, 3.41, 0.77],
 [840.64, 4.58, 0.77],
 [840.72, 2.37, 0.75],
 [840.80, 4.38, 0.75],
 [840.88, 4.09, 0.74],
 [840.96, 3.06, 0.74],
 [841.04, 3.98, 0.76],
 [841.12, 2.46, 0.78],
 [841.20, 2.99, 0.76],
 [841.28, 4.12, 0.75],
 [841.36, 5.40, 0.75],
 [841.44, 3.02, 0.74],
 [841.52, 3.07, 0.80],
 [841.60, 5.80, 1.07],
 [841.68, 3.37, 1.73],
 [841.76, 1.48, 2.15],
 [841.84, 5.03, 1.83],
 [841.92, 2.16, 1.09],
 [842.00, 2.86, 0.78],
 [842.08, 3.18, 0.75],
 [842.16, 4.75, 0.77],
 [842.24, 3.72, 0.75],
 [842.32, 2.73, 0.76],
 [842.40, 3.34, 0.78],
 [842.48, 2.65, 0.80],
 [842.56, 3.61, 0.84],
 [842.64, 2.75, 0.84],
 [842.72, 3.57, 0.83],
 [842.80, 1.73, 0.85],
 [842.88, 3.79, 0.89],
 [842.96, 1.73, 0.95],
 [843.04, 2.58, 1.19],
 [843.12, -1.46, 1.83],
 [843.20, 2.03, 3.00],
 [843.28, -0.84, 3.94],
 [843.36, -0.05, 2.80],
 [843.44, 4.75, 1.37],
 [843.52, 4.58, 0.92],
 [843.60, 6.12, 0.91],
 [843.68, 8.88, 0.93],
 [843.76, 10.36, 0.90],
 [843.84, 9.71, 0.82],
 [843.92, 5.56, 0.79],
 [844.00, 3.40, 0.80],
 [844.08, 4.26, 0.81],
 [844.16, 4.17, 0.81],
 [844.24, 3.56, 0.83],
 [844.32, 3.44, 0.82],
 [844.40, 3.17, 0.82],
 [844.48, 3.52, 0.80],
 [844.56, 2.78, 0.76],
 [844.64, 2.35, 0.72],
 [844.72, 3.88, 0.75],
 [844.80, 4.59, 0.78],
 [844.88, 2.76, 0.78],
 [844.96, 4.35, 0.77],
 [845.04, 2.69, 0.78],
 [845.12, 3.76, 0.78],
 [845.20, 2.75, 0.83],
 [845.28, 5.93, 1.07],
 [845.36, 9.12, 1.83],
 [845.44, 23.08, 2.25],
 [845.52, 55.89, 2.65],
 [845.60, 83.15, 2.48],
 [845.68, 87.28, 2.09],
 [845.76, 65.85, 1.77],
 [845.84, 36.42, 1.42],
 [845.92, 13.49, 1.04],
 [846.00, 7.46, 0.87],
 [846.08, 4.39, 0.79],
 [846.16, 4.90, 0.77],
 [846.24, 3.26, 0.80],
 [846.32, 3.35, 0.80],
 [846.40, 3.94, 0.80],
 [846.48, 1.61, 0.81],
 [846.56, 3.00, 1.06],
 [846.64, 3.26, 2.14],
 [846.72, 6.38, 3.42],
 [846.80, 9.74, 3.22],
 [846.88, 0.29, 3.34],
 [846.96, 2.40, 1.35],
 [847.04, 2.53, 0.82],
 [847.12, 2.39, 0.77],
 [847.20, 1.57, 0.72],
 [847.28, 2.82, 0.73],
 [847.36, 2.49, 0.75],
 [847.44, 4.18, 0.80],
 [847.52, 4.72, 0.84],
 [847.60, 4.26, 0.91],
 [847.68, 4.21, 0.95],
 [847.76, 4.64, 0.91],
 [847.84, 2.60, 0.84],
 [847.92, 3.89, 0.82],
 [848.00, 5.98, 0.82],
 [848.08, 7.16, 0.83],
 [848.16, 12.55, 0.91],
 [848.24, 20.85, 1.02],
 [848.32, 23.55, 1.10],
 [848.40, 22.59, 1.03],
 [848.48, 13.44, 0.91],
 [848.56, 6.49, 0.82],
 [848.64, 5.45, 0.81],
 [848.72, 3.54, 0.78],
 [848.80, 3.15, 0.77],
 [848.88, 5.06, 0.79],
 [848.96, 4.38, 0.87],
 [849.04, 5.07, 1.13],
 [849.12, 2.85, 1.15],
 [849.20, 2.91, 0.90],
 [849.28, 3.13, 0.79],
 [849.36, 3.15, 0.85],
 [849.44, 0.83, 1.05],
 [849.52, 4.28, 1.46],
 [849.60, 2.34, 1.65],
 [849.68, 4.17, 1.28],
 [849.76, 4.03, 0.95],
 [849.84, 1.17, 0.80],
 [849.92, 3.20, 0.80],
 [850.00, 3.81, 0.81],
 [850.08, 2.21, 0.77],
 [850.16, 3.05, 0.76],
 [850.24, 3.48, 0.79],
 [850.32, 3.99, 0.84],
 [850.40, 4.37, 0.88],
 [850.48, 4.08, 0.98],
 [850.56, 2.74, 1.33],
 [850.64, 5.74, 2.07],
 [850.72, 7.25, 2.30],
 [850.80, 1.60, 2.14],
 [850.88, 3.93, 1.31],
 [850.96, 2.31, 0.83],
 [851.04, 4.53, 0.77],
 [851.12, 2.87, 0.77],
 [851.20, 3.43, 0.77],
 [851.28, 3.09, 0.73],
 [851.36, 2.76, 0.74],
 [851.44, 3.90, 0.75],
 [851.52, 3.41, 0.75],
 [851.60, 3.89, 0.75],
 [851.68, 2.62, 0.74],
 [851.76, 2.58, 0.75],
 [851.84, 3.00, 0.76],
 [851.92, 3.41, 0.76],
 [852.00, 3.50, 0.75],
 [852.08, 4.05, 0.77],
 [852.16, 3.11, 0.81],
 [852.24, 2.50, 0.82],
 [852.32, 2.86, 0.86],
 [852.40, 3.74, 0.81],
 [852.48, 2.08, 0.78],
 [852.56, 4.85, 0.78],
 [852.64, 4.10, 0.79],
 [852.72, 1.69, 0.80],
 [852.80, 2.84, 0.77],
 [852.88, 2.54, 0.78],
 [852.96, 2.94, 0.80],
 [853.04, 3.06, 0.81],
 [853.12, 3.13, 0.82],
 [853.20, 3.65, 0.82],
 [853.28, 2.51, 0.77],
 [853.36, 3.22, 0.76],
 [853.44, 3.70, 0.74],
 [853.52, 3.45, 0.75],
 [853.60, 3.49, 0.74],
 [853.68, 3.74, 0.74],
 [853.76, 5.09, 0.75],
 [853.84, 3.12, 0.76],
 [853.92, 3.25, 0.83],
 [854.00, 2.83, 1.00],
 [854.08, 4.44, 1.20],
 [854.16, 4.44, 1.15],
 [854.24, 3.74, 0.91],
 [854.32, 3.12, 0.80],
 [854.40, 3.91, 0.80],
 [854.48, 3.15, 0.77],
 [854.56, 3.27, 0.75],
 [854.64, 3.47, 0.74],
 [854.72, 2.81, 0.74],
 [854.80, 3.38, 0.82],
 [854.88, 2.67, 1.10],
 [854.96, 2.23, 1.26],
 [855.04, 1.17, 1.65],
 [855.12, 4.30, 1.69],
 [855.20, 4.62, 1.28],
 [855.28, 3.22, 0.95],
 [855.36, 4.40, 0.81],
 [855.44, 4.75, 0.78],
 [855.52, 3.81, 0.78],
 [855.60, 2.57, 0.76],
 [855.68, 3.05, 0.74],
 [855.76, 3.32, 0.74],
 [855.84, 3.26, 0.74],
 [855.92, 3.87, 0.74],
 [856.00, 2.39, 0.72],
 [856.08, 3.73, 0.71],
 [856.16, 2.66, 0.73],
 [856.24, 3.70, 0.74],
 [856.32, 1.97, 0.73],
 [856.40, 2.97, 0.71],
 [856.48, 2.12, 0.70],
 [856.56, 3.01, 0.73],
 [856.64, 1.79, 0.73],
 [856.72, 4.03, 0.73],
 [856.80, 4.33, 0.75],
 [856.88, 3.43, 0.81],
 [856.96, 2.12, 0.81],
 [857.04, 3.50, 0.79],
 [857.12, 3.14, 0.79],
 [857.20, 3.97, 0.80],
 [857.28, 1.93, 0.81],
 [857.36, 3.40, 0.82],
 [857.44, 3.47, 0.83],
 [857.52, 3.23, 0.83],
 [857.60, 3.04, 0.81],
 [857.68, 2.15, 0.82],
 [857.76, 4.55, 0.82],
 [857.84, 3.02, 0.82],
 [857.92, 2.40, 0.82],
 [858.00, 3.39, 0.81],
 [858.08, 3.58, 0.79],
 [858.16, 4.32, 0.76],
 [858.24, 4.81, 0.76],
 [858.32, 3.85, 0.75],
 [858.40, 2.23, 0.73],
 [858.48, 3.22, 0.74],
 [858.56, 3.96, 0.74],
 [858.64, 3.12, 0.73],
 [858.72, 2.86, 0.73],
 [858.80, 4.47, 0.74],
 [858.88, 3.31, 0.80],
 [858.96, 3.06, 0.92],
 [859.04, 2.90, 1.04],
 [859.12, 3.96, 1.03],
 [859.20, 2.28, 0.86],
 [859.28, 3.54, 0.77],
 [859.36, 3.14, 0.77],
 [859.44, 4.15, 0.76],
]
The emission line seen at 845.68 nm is H-alpha 6563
